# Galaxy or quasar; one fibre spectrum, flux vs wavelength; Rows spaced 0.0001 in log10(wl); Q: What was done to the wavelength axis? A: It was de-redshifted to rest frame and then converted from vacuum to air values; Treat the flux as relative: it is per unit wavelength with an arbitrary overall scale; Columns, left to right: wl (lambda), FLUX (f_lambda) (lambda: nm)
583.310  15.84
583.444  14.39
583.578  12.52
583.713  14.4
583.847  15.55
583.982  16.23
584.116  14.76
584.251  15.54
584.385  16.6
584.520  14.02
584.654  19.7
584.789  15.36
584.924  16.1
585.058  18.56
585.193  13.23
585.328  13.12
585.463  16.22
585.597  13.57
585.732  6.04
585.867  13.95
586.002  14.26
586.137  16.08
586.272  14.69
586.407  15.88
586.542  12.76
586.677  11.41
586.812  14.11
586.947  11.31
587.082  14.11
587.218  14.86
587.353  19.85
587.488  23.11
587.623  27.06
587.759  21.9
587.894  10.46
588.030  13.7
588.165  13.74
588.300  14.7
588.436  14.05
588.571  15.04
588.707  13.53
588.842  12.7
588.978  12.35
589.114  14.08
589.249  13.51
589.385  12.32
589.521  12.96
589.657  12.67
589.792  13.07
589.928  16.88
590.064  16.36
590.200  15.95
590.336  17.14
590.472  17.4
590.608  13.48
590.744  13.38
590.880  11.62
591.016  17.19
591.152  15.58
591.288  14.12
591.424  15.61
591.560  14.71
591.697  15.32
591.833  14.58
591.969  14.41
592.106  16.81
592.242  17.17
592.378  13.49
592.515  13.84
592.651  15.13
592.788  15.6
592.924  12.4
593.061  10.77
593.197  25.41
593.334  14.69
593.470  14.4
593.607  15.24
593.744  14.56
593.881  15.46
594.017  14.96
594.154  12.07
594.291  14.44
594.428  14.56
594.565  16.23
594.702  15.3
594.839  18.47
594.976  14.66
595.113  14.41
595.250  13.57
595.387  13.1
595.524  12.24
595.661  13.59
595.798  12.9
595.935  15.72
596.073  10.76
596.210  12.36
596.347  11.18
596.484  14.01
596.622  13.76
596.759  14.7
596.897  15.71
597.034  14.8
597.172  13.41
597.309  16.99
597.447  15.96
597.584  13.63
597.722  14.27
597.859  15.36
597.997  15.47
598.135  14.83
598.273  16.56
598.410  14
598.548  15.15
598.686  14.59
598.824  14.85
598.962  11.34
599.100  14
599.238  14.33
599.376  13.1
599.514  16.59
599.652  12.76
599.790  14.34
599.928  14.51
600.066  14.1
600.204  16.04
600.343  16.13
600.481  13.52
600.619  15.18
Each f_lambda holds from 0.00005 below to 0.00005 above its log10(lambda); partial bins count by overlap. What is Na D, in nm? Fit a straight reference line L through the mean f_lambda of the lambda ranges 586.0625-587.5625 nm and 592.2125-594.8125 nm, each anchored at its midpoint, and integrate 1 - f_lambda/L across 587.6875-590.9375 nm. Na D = 0.20 nm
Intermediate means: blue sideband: 15.3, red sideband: 15.1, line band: 14.3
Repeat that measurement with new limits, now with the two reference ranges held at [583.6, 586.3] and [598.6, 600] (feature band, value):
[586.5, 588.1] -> -0.17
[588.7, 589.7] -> 0.11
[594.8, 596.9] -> 0.08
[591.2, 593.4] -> -0.12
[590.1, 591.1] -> -0.05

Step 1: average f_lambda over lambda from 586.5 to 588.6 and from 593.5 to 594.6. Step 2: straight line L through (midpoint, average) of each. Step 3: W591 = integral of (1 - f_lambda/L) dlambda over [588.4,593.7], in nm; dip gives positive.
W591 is 0.143 nm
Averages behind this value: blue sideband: 15.8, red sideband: 14.6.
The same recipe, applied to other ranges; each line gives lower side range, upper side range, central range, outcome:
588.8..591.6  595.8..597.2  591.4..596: -0.29 nm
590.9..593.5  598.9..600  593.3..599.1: 0.05 nm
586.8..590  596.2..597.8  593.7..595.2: -0.05 nm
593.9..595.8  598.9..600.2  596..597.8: 0.03 nm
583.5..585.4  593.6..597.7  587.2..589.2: -0.14 nm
